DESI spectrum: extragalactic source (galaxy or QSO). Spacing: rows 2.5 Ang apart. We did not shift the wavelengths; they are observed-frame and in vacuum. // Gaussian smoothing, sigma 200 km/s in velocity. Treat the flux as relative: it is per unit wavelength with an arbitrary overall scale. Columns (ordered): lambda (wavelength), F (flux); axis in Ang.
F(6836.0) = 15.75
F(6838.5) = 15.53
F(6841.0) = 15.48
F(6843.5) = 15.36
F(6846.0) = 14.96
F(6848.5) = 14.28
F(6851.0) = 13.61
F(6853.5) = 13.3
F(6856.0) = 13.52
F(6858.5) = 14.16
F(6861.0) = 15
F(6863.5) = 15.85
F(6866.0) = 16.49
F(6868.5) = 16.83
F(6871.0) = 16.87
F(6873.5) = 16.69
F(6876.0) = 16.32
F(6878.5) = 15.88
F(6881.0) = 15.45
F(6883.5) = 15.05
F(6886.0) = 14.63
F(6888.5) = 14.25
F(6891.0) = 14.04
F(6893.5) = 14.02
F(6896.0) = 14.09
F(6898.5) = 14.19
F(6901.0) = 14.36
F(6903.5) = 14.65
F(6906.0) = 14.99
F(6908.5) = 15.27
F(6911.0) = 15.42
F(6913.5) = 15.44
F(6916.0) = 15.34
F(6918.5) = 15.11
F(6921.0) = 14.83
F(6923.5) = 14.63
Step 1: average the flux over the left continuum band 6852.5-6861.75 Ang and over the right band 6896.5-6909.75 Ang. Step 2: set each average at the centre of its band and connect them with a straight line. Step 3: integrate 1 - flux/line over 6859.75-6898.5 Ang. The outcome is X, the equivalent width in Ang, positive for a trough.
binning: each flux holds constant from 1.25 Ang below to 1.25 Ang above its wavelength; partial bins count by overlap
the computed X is -3.0 Ang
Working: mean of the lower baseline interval 14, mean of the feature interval 15.4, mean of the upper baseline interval 14.7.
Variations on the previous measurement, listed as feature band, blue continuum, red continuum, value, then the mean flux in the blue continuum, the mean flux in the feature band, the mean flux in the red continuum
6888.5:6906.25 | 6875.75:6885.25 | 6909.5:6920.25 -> 1.31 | 15.6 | 14.3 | 15.3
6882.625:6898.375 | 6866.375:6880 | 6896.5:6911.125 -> 1.20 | 16.5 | 14.3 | 14.7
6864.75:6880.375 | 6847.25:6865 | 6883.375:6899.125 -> -2.40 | 14.3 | 16.5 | 14.3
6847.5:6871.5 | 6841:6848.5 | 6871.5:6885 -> 0.79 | 15.1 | 14.9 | 15.9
